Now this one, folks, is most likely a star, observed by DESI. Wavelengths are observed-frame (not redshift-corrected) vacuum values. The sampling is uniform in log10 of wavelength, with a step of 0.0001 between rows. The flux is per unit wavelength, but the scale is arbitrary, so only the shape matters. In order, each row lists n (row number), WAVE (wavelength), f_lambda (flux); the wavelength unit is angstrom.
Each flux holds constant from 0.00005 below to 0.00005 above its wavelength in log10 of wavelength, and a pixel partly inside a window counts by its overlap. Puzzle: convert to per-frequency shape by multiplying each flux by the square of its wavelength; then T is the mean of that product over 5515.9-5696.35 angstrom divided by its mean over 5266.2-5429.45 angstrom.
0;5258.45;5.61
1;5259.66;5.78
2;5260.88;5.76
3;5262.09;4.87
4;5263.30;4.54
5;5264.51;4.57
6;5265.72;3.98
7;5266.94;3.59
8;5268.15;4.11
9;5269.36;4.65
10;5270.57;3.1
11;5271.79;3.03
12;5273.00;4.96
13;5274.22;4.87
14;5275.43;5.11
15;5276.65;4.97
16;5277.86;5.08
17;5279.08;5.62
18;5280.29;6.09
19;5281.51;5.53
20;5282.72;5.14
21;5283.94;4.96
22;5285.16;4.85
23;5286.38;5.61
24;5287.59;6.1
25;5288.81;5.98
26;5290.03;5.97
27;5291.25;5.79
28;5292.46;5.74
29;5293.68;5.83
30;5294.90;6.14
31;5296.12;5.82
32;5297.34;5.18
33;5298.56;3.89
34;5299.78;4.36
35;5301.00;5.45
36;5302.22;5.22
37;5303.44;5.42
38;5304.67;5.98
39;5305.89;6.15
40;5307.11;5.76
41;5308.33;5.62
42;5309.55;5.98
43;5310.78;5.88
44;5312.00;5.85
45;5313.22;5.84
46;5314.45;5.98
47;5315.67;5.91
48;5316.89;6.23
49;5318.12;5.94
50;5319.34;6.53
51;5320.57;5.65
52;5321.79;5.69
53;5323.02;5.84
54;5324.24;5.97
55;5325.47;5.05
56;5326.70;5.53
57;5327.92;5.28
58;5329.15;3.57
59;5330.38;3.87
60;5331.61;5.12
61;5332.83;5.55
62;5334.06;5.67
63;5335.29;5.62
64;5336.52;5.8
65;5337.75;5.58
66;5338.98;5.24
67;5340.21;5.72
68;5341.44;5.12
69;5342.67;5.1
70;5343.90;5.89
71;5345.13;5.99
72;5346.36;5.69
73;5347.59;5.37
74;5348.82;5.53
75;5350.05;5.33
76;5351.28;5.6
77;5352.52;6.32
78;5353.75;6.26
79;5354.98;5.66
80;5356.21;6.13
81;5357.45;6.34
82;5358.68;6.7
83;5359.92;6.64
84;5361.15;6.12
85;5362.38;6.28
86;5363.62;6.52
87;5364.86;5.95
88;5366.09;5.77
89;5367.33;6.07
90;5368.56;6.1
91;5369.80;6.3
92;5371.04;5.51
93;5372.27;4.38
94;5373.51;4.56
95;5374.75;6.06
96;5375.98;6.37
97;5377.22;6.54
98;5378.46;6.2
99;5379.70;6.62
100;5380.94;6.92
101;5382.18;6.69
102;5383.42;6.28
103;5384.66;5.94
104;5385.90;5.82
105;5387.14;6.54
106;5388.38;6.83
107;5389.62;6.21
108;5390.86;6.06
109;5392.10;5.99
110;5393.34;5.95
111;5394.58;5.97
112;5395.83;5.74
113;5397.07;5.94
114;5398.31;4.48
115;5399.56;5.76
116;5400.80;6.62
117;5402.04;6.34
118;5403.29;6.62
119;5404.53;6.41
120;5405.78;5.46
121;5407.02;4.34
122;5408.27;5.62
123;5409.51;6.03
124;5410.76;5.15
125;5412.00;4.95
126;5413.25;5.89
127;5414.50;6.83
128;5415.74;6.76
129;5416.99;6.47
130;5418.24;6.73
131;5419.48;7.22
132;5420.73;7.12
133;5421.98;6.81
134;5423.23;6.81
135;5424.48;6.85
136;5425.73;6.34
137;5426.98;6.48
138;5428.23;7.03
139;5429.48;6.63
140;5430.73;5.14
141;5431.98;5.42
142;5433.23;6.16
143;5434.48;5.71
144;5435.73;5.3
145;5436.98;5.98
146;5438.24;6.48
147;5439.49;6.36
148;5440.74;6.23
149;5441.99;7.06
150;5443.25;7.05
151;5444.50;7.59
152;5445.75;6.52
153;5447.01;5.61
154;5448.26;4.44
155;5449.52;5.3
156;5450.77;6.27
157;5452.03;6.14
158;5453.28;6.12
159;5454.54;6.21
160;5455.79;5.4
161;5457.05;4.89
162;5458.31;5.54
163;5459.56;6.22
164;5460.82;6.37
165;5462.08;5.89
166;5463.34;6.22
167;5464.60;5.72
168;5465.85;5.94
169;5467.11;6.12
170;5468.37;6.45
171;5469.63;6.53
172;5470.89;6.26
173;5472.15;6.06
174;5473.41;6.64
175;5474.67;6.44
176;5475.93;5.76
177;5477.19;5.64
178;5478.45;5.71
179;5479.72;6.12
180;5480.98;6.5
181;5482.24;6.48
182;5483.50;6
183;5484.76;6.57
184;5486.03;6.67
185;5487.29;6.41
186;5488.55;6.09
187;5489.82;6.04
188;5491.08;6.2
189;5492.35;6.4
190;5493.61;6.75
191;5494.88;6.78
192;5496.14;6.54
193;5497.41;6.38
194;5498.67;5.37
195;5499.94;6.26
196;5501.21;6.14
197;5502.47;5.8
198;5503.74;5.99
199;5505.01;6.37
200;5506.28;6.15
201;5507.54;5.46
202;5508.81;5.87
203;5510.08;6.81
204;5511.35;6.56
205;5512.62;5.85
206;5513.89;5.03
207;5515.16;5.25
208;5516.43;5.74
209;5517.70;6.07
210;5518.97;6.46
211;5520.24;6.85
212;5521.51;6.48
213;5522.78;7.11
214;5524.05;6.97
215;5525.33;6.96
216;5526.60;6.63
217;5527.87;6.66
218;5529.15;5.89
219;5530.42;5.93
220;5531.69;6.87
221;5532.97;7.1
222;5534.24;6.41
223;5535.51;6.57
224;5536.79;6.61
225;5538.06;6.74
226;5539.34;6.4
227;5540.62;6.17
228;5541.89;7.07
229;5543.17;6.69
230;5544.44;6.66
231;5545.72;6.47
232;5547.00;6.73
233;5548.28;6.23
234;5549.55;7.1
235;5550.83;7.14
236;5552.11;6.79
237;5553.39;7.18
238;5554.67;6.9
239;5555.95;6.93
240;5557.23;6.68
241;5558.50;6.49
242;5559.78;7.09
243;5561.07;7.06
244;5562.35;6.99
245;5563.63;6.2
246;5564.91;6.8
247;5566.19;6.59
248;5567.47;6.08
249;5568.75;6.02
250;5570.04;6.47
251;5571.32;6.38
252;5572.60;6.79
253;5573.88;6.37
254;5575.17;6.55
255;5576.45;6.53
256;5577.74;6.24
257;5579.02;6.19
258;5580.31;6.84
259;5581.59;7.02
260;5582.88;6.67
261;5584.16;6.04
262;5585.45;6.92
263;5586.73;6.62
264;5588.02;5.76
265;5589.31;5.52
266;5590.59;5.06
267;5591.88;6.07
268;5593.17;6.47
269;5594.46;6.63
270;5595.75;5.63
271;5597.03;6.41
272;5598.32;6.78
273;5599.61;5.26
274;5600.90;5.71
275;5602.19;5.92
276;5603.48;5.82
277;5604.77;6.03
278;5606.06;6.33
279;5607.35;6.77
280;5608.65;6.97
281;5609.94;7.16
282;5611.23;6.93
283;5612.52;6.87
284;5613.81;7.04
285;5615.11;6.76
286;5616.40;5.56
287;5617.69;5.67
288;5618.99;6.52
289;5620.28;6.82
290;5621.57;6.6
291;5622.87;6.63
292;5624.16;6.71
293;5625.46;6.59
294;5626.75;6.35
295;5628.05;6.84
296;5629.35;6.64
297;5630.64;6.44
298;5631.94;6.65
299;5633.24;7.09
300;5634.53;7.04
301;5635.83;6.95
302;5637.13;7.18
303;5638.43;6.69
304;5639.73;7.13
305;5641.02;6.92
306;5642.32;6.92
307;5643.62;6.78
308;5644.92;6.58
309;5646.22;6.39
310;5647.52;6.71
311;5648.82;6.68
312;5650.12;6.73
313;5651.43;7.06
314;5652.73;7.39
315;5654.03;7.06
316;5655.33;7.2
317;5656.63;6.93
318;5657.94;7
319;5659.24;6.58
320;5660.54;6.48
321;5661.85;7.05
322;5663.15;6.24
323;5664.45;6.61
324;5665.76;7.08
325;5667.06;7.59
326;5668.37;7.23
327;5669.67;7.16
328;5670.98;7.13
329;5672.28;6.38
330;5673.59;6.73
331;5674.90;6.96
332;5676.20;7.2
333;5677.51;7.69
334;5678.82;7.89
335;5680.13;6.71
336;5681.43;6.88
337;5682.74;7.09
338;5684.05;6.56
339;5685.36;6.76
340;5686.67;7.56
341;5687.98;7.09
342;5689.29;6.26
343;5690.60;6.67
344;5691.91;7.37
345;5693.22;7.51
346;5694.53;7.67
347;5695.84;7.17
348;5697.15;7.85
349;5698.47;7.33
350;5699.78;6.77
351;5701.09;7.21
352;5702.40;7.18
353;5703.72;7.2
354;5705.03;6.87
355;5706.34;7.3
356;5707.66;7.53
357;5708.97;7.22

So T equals 1.3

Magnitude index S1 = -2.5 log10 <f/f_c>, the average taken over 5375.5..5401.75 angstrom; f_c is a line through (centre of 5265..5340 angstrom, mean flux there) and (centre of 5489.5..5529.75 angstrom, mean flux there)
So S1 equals -0.08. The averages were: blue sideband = 5.33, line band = 6.17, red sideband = 6.25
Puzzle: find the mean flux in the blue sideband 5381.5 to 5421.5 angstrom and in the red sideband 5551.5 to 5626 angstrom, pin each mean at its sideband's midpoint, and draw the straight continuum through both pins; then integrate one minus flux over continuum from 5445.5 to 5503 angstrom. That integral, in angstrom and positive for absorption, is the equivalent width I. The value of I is 1.4 angstrom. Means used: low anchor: 6.09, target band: 6.08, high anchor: 6.46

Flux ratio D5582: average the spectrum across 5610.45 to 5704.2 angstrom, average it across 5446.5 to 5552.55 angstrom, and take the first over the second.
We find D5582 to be 1.1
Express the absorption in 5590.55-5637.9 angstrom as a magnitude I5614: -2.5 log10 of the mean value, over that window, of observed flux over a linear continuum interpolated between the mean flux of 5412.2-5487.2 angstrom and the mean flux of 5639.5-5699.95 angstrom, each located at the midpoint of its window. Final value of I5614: 0.053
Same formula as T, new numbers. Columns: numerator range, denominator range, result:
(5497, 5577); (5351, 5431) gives 1.11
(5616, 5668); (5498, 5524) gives 1.16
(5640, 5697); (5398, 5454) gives 1.24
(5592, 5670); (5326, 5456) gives 1.22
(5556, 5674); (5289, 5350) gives 1.33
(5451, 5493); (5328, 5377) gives 1.13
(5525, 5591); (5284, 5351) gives 1.29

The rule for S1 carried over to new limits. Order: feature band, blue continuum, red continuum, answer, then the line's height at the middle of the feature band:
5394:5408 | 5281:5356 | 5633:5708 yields 0.02 mag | 5.9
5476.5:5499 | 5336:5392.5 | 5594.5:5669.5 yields 0.00 mag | 6.29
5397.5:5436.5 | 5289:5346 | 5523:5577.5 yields -0.02 mag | 6.02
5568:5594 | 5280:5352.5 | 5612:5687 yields 0.04 mag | 6.57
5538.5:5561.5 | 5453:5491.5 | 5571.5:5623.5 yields -0.08 mag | 6.26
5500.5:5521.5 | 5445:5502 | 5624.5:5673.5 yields 0.04 mag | 6.26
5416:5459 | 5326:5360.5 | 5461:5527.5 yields -0.04 mag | 5.98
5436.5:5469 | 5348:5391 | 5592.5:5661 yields 0.03 mag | 6.26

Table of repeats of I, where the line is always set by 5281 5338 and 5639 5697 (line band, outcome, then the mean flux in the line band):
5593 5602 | 0.8 angstrom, 6.1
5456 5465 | 0.5 angstrom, 5.81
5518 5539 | -0.7 angstrom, 6.63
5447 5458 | 0.9 angstrom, 5.6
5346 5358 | -0.2 angstrom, 5.82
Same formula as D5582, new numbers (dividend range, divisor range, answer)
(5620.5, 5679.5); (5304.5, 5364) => 1.20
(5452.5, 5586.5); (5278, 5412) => 1.11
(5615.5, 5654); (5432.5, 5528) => 1.09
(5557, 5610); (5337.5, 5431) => 1.05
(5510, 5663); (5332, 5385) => 1.11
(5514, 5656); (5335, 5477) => 1.08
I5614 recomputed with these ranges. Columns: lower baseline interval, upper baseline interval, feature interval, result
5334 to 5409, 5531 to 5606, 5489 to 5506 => 0.008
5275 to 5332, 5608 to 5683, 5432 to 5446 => -0.056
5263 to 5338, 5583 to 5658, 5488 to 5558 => -0.044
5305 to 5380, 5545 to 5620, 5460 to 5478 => -0.002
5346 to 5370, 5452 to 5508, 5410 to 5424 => -0.061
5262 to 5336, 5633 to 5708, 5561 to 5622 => 0.045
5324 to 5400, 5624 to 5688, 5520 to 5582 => -0.022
